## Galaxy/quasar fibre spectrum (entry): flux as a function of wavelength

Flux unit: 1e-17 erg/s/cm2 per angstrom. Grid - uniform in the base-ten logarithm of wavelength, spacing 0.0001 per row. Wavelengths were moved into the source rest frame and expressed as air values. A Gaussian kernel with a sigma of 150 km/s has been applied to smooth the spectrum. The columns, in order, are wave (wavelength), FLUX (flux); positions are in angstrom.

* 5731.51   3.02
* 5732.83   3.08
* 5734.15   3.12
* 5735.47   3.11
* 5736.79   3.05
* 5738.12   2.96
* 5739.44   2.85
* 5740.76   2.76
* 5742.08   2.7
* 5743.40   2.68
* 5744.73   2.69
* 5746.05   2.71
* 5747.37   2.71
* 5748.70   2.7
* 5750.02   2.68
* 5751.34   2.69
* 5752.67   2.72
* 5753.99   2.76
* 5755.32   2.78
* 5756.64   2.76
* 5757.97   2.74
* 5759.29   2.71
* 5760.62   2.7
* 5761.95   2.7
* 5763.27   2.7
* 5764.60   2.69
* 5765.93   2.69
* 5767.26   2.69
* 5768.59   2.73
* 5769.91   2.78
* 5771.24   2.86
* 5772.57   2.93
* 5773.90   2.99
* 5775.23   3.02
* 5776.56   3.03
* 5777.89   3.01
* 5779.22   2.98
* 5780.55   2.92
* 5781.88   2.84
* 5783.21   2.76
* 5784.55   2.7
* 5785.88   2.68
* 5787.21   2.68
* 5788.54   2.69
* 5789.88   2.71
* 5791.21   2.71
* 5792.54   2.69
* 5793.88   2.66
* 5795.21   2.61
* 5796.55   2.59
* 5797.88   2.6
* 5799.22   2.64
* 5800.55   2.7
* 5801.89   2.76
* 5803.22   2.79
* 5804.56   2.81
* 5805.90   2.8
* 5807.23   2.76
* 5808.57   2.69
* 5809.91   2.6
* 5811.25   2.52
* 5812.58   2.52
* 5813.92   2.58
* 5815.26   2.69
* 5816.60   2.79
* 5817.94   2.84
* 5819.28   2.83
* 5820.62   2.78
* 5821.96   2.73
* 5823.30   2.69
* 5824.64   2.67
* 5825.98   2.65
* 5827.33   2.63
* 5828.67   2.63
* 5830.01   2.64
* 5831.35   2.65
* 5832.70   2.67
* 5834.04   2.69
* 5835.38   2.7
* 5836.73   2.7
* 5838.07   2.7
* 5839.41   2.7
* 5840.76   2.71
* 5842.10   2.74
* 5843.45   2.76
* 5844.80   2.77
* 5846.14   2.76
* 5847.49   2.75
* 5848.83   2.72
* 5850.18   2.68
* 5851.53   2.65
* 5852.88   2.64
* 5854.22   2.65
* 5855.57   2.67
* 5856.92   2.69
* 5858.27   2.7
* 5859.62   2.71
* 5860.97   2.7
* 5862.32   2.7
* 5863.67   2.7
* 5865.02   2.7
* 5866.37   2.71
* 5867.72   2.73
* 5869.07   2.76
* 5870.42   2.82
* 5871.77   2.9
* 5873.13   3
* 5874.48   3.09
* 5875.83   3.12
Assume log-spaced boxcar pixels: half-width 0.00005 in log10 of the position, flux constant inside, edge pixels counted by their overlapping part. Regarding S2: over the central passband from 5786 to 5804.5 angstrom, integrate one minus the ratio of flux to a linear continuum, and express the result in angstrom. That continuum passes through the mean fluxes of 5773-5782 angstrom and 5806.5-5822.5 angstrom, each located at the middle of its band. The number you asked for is 1.03 angstrom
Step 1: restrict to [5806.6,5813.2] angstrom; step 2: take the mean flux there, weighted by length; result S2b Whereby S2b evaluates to 2.62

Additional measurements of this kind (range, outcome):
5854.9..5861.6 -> 2.69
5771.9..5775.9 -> 2.98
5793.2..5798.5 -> 2.61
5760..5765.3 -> 2.7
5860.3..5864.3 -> 2.7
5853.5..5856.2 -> 2.67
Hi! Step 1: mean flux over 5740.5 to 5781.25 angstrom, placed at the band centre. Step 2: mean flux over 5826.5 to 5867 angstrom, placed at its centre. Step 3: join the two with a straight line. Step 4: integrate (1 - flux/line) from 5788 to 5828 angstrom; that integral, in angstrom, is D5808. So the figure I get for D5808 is 0.6 angstrom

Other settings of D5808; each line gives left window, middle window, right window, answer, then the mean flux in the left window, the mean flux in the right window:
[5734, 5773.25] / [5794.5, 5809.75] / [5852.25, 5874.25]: 0.3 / 2.77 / 2.74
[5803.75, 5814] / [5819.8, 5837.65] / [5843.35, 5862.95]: 0.0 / 2.67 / 2.7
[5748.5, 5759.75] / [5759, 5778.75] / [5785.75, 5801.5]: -0.8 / 2.73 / 2.66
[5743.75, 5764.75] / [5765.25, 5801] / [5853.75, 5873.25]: -0.7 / 2.71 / 2.74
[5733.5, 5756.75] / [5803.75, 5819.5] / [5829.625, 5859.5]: 0.2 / 2.8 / 2.7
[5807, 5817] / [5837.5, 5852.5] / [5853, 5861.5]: -0.3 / 2.63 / 2.68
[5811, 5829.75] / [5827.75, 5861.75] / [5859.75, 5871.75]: 0.2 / 2.69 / 2.74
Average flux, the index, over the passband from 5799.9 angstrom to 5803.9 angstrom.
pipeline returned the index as 2.75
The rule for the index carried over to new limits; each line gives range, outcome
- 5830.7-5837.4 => 2.68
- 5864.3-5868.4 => 2.72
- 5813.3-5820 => 2.75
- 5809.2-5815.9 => 2.58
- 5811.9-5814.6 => 2.56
